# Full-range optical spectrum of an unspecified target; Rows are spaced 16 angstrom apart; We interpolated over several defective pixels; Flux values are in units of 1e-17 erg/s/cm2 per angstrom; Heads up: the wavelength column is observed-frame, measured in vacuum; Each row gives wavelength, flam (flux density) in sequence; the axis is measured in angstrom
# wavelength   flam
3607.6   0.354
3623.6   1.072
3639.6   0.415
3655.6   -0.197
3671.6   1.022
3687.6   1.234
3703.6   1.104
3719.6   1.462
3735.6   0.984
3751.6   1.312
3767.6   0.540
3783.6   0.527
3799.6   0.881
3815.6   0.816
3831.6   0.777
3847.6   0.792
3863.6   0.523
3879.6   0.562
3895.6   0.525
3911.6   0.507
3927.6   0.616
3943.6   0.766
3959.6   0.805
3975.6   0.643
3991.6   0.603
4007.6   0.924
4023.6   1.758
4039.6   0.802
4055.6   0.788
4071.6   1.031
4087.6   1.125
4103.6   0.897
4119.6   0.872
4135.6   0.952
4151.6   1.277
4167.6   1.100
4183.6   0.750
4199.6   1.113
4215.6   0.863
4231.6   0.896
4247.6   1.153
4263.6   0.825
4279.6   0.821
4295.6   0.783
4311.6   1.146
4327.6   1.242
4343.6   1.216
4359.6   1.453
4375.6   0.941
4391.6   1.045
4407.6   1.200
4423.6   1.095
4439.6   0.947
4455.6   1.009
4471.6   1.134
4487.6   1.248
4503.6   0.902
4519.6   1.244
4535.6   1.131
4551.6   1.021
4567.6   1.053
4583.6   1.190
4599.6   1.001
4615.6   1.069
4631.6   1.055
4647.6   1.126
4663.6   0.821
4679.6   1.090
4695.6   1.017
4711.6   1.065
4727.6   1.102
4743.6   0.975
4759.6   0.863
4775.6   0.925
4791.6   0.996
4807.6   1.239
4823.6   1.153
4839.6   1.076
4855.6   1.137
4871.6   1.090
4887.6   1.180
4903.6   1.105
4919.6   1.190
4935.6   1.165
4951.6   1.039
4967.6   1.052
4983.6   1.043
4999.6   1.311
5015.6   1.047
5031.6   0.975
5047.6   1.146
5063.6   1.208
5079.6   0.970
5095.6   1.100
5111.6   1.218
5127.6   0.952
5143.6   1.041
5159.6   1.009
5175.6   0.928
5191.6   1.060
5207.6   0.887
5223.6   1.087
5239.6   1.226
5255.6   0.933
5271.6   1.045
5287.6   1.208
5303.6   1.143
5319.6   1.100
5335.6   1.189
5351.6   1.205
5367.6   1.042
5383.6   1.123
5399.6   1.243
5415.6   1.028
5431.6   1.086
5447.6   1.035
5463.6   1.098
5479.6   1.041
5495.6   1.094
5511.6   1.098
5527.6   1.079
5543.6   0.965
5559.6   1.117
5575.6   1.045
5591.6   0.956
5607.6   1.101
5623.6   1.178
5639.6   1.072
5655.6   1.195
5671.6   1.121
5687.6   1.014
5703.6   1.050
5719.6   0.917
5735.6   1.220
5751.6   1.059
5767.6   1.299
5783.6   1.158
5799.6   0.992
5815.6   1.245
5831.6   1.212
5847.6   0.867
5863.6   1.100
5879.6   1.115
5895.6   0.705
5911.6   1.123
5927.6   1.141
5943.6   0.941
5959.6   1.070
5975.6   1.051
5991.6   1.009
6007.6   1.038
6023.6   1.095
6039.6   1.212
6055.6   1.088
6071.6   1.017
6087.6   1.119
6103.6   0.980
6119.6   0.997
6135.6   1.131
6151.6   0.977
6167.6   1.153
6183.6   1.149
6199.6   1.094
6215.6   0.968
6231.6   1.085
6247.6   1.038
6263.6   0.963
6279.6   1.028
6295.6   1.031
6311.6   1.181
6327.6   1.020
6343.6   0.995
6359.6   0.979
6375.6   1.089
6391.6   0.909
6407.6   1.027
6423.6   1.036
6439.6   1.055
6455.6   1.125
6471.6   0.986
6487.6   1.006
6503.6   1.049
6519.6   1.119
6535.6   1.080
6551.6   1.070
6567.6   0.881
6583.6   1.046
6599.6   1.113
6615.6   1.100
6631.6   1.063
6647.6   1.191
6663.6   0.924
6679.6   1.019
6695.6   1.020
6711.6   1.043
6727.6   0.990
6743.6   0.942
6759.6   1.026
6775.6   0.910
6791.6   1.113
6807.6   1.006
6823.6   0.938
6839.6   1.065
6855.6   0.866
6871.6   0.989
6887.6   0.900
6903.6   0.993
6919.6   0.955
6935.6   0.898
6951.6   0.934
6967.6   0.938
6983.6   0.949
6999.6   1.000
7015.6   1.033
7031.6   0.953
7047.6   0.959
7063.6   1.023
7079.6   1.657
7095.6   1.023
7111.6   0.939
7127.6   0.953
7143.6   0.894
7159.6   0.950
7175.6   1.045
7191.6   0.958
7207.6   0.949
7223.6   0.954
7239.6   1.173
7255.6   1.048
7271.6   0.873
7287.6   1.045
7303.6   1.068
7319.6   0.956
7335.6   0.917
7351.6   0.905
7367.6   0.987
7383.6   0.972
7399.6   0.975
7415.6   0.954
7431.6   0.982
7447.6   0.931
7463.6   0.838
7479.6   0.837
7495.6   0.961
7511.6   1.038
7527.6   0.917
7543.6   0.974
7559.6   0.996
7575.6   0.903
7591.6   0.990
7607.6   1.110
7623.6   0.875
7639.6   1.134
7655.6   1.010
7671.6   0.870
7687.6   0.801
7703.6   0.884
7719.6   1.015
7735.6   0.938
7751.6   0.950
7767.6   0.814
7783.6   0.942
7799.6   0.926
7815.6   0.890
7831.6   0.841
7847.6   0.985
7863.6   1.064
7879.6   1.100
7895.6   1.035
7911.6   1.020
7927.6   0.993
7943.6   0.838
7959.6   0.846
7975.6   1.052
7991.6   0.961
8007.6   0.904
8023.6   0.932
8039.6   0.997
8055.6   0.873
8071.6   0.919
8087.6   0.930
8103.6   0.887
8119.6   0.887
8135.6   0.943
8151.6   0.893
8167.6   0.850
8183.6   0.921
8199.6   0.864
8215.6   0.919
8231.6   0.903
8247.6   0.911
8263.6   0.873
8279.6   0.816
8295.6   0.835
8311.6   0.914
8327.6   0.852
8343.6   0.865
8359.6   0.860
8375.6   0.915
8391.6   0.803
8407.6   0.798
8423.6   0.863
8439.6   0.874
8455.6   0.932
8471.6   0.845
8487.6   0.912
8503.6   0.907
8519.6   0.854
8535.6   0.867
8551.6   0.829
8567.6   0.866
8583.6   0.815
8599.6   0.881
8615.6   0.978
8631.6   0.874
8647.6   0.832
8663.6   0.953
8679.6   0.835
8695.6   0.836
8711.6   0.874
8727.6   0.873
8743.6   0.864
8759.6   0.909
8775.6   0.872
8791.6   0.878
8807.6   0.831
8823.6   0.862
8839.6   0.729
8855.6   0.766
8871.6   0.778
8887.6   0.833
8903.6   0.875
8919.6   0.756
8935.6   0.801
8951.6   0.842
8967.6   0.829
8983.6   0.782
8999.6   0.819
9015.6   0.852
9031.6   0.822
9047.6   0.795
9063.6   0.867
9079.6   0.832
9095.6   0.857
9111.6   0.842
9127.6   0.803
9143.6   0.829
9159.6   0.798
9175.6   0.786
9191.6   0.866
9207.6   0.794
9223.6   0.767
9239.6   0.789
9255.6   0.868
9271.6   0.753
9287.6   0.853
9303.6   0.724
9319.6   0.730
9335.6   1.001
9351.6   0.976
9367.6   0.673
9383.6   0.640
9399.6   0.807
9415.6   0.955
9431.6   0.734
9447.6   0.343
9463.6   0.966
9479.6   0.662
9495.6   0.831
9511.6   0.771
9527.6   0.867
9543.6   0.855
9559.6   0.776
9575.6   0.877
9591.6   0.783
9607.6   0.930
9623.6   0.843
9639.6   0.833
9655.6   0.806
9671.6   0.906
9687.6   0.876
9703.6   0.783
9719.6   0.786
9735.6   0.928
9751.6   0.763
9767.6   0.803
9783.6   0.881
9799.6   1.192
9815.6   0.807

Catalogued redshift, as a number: 0.08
